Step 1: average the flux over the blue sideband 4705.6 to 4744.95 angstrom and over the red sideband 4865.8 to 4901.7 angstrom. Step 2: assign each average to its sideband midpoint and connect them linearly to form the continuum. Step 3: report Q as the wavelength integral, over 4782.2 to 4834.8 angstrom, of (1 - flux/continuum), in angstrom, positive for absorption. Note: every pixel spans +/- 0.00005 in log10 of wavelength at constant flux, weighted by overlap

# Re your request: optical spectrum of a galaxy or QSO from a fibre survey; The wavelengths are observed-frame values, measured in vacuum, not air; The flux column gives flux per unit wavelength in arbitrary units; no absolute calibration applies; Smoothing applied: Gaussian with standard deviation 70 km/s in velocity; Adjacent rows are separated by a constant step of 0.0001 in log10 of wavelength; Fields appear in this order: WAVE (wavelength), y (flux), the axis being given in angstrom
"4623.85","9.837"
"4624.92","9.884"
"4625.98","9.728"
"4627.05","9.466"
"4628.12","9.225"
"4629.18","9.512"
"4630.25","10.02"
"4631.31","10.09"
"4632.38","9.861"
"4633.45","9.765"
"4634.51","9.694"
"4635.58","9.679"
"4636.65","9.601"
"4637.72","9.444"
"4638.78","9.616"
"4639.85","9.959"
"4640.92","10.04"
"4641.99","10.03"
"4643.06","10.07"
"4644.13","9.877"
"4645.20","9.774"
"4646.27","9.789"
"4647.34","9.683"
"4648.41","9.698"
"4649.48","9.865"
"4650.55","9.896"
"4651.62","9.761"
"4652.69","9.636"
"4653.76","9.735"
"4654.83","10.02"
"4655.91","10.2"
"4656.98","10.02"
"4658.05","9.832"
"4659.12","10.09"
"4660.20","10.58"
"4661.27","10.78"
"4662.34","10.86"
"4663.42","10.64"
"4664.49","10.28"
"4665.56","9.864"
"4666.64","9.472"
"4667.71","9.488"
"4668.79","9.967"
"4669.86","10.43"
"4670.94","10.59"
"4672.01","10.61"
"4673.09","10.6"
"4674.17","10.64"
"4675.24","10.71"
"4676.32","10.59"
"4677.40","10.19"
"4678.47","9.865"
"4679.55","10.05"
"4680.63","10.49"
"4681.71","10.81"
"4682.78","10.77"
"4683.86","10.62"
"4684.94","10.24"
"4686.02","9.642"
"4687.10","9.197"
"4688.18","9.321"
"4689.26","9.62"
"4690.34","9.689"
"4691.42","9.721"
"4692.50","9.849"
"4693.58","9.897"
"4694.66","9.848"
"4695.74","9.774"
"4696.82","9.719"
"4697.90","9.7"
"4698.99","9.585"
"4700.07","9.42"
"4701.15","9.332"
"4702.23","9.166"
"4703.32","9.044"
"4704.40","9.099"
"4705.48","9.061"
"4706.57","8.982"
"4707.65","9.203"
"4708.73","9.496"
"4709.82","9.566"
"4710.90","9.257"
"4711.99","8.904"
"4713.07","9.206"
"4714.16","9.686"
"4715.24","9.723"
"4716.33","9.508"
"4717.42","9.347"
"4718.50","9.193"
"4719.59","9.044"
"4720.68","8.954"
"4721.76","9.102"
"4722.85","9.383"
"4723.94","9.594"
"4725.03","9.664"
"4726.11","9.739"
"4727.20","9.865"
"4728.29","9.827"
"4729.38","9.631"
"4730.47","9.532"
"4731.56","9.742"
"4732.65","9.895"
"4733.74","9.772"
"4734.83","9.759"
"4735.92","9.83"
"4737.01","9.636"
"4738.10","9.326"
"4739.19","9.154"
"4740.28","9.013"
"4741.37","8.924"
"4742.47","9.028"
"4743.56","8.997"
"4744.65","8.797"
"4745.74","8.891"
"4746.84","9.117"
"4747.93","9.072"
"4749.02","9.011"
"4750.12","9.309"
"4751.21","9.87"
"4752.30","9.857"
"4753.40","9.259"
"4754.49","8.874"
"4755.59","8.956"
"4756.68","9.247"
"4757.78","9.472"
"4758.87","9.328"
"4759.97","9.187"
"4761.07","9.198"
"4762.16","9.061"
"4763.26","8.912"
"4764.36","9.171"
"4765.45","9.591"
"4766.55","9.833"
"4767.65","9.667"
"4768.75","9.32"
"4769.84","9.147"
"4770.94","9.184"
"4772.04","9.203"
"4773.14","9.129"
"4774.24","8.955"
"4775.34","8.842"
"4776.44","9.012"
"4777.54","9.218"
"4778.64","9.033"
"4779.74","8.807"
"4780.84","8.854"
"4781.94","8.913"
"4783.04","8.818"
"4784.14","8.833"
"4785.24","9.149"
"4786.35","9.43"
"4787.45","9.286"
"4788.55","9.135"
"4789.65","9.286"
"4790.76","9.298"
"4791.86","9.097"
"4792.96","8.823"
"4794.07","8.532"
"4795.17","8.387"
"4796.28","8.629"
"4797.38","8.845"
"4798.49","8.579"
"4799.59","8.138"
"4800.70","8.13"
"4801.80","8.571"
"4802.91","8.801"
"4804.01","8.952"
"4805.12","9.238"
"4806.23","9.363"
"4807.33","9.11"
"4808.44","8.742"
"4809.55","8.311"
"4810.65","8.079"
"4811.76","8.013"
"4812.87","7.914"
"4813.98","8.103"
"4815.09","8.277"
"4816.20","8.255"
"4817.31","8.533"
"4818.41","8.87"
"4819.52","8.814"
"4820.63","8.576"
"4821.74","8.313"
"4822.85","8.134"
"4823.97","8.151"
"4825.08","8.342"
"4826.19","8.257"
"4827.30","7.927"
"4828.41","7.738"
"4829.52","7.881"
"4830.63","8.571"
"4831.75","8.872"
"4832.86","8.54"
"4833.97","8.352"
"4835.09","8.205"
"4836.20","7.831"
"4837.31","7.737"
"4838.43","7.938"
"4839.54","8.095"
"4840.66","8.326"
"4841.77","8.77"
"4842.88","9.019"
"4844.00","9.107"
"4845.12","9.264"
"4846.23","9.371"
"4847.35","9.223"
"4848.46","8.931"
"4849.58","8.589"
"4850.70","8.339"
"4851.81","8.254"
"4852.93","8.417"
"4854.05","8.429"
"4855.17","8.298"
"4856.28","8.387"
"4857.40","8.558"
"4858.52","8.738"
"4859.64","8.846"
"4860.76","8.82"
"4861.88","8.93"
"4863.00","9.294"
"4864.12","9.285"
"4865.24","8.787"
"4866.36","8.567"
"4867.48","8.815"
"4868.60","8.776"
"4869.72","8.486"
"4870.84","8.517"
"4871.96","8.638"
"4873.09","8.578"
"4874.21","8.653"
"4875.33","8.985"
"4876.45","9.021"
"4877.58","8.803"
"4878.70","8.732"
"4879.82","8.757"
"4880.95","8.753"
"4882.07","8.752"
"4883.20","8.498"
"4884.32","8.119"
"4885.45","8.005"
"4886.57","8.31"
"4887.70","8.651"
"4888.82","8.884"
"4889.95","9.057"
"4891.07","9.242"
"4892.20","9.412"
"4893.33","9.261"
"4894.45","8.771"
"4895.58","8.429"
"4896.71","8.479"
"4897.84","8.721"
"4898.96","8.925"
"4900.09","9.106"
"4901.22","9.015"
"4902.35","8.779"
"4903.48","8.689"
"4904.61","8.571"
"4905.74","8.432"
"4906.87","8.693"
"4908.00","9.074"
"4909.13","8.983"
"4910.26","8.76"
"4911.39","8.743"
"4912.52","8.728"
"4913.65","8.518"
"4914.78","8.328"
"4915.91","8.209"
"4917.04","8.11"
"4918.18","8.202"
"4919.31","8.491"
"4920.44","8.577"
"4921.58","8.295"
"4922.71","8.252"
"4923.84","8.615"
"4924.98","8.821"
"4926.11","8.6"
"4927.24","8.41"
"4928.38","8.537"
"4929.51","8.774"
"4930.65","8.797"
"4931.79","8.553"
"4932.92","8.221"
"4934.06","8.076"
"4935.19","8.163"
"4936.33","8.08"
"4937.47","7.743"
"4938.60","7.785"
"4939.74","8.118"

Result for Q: 2.67 angstrom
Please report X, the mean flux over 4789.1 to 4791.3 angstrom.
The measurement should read 9.27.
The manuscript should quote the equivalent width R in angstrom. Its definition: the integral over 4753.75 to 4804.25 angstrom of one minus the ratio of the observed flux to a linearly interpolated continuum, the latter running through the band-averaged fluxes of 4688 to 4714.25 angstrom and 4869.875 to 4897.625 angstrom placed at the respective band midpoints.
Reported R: 0.6 angstrom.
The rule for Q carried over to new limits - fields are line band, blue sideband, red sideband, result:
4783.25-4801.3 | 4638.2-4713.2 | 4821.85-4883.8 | 0.36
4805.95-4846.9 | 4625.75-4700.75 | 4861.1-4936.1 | 2.90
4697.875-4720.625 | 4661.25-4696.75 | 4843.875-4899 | 1.44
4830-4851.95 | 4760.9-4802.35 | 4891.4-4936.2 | 0.64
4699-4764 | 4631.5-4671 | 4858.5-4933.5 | 1.46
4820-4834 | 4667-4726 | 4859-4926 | 1.18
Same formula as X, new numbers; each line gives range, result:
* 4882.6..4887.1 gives 8.23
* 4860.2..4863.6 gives 9.01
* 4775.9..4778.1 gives 9.12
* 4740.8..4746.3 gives 8.92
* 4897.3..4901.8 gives 8.95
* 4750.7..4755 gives 9.47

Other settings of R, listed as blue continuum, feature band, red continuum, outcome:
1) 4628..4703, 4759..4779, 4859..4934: 0.38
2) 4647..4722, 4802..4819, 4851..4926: 1.01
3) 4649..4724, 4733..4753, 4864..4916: 0.44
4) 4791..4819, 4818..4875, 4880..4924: 0.39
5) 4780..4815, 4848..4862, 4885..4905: 0.34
